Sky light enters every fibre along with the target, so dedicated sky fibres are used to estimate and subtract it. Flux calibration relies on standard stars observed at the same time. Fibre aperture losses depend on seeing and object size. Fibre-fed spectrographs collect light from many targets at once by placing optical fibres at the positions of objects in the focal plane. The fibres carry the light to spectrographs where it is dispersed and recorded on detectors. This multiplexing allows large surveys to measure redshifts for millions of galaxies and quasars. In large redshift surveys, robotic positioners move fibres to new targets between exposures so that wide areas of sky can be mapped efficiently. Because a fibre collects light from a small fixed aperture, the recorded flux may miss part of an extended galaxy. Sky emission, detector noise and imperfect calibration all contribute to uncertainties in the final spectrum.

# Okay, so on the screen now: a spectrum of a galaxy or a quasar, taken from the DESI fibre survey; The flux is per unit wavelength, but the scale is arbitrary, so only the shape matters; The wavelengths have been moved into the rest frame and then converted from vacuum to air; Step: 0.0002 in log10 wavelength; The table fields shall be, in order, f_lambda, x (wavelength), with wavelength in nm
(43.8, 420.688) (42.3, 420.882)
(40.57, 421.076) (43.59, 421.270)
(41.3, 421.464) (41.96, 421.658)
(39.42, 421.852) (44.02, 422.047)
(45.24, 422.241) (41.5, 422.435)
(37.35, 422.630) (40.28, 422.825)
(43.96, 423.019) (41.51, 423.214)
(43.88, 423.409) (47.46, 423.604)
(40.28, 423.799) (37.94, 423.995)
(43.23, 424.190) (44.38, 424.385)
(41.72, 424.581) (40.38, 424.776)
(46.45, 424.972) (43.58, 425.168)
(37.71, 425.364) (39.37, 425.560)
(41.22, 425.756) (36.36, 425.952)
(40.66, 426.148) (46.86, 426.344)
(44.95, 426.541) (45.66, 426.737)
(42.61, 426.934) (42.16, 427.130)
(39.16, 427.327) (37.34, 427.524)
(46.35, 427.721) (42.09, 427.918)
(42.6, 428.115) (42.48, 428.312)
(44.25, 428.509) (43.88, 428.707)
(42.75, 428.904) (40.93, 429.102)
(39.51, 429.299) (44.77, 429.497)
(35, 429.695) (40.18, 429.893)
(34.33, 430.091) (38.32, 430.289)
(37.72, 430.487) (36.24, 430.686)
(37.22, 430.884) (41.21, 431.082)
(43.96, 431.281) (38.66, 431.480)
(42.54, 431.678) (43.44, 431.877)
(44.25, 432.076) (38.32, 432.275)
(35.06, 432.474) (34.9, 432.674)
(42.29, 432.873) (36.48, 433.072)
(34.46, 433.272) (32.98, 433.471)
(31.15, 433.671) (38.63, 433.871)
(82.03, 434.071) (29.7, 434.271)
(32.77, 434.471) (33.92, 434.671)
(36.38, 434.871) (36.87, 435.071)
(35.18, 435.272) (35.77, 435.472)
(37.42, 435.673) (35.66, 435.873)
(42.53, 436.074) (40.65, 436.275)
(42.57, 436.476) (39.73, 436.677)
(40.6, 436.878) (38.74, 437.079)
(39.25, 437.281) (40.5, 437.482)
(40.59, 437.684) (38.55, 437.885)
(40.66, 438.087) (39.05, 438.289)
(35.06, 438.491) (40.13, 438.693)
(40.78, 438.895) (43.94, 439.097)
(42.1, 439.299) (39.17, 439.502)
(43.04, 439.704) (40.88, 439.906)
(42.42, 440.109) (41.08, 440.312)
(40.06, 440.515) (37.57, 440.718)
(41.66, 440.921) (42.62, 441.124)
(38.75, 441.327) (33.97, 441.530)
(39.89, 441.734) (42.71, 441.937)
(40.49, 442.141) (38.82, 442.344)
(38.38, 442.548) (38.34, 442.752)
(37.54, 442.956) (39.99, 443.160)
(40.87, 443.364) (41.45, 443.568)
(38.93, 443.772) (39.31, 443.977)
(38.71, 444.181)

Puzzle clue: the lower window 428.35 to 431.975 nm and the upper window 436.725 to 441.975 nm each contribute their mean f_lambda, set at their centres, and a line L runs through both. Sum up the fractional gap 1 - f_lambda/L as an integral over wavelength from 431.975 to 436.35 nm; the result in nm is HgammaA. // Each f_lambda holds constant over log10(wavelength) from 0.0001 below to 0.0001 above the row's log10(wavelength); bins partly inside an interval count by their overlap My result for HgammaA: 0.19 nm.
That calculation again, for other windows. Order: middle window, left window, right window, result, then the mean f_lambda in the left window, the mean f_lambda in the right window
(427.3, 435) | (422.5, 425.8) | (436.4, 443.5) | 0.20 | 41.8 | 40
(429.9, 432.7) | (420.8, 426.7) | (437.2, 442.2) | 0.14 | 42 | 40.2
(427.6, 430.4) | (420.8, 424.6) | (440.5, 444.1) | 0.01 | 42.1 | 39.5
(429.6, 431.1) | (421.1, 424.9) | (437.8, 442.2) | 0.14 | 42.1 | 40.2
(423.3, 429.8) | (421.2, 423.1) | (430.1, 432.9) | -0.22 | 41.8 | 39.3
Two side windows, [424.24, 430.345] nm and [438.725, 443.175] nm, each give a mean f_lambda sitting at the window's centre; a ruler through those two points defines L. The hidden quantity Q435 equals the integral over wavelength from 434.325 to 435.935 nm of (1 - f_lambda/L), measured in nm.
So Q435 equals 0.22 nm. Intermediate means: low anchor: 41.6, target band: 35.3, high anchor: 40.2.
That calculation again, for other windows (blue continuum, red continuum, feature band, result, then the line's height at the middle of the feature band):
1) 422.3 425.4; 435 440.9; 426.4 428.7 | -0.075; 41.5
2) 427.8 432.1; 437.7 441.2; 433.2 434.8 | 0.045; 40.6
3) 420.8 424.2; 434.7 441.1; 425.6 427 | -0.038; 41.4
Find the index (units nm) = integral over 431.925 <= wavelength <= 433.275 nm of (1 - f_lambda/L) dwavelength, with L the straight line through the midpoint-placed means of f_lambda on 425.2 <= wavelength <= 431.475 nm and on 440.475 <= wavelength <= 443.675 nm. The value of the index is 0.07 nm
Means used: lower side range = 40.9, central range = 38.4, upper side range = 39.6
